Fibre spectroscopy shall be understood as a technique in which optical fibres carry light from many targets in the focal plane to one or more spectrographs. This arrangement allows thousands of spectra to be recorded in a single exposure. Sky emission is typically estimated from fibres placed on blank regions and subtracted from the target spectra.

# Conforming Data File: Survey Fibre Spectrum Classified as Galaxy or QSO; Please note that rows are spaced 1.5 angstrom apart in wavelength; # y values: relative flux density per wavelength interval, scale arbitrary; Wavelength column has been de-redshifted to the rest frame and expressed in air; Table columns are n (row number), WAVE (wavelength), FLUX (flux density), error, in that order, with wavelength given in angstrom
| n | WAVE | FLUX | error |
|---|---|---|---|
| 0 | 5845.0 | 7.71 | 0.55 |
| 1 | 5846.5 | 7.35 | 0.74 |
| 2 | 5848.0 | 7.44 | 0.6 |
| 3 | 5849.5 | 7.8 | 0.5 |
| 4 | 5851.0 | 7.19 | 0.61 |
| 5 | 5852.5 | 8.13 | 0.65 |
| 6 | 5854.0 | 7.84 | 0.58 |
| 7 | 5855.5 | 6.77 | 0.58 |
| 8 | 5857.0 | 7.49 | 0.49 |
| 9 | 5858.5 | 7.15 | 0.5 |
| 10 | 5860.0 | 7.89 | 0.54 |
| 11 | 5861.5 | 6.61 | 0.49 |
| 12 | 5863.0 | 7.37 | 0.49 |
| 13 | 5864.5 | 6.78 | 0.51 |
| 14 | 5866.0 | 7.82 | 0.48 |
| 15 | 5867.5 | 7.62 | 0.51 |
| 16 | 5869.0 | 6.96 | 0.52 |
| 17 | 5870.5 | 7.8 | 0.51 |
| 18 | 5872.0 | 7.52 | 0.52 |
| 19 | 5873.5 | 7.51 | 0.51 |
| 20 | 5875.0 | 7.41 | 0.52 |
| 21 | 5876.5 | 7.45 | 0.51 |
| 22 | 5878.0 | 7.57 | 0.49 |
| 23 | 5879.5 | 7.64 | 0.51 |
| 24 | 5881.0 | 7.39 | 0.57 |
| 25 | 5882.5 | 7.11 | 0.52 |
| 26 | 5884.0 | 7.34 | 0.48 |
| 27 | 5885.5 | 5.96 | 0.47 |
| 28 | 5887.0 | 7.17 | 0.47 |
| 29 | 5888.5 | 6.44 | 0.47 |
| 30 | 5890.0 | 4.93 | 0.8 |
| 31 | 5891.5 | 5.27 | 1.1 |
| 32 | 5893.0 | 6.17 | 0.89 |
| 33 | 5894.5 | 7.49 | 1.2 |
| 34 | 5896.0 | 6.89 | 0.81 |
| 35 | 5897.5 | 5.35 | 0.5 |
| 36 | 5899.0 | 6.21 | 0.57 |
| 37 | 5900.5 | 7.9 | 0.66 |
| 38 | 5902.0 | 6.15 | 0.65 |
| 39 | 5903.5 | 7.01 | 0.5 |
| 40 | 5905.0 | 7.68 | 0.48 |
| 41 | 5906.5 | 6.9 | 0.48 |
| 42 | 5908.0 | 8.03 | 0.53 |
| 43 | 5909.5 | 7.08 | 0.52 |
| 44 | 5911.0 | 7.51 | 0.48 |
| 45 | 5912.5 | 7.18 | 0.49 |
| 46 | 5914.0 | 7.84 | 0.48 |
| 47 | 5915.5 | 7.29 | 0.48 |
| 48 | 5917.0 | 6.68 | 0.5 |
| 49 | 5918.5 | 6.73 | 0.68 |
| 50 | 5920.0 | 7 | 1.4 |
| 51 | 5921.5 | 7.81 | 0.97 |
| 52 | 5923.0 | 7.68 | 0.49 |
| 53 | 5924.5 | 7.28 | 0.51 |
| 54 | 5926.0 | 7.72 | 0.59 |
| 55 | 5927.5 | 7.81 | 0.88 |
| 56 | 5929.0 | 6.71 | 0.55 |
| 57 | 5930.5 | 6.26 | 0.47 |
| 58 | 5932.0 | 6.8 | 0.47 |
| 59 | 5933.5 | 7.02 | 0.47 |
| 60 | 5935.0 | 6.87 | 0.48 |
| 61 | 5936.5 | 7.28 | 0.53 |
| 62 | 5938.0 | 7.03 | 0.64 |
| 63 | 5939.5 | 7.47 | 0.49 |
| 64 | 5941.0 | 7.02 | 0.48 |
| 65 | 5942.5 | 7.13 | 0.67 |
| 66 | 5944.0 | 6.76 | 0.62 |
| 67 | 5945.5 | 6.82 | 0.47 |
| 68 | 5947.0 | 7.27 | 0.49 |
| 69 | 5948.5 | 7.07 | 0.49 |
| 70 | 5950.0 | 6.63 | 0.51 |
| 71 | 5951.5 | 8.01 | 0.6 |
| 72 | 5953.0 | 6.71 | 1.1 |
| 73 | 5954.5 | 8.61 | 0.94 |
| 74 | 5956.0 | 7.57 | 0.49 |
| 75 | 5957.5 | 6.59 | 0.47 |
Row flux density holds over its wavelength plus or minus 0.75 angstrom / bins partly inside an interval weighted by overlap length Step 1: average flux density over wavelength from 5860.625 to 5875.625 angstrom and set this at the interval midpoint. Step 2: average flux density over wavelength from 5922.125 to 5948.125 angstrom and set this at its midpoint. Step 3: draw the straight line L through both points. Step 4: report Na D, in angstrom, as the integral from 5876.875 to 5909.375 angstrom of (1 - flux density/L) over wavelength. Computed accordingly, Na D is 2.0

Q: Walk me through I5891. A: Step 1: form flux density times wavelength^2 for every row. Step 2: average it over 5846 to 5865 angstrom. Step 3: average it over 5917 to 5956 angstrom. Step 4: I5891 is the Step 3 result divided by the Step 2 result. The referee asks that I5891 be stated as 1.0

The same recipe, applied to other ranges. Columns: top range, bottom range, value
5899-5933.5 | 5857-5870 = 1.00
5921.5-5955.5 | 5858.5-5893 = 1.04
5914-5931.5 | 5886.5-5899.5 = 1.17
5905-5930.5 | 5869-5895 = 1.06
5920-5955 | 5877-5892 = 1.09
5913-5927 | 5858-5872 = 1.02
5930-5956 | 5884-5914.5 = 1.07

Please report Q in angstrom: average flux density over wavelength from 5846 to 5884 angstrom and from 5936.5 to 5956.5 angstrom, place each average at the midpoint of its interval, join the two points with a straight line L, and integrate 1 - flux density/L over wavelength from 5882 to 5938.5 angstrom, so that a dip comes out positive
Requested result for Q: 2.95 angstrom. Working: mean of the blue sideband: 7.42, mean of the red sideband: 7.24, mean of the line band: 6.94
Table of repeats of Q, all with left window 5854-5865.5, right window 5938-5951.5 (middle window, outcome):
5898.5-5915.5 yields -0.3 angstrom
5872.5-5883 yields -0.4 angstrom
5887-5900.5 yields 1.7 angstrom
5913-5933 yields -0.2 angstrom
